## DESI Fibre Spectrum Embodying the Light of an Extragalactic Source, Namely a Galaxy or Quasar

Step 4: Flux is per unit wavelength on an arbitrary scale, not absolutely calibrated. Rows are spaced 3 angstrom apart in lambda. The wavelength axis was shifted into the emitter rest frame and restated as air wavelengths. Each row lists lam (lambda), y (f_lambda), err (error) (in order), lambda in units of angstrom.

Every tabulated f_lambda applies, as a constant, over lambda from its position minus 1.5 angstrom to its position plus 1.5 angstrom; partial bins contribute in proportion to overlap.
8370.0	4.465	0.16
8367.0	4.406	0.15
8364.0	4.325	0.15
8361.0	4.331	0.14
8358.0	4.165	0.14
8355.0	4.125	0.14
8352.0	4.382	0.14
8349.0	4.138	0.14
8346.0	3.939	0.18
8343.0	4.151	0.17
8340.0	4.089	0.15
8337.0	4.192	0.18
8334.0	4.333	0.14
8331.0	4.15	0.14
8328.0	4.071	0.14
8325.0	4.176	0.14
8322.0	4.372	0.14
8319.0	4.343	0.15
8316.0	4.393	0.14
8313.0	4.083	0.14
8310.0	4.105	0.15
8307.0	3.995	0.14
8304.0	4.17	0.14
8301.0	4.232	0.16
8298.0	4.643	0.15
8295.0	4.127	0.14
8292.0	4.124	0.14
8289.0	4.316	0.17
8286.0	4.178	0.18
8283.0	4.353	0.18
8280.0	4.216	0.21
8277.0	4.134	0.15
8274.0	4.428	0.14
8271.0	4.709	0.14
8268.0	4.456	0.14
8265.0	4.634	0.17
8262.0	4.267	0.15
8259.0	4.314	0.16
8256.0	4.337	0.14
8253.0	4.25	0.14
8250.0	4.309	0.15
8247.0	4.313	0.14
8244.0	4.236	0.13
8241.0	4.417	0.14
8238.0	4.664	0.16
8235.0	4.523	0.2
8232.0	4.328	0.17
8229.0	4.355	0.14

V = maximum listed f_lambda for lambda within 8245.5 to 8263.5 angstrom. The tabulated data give 4.337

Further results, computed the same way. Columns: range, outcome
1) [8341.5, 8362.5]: 4.382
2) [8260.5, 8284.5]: 4.709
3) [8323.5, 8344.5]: 4.333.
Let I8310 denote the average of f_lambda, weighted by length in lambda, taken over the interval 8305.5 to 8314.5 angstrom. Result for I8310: 4.06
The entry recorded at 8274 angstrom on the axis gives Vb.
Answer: 4.428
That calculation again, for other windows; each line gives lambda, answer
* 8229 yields 4.355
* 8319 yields 4.343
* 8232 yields 4.328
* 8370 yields 4.465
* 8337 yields 4.192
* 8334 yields 4.333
